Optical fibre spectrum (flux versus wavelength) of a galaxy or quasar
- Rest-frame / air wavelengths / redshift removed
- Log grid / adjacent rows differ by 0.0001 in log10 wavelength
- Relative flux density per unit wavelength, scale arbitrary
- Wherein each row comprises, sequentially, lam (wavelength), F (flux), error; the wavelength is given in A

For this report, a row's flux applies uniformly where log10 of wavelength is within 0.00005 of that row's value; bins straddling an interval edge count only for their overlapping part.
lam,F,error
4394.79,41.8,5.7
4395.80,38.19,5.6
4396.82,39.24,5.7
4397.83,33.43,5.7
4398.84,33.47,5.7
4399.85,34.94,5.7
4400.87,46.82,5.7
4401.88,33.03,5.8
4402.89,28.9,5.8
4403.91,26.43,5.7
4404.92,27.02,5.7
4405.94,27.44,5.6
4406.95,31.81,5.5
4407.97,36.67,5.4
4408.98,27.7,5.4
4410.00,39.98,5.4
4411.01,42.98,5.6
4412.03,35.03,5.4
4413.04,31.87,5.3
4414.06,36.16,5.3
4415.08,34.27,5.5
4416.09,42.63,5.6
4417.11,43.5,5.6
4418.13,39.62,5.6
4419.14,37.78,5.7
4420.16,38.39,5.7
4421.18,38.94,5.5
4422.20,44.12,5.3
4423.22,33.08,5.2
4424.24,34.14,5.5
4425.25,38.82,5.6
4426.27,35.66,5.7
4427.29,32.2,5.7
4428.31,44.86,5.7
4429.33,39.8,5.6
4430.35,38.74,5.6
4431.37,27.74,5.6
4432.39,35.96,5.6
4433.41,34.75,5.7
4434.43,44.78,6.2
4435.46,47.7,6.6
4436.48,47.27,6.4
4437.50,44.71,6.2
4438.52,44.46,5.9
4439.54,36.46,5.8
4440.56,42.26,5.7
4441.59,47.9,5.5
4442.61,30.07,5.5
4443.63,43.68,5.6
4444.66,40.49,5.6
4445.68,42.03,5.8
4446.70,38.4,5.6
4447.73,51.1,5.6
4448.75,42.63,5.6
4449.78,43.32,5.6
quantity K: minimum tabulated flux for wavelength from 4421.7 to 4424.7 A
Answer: 33.08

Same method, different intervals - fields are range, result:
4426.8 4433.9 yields 27.74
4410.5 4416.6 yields 31.87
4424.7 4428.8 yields 32.2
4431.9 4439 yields 34.75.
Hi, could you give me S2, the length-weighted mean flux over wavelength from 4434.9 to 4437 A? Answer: 47.3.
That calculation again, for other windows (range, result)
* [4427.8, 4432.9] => 37.4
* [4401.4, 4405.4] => 28.8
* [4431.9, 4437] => 42.1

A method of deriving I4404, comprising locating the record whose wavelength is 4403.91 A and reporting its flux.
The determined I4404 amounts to 26.43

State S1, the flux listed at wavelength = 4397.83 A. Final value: 33.43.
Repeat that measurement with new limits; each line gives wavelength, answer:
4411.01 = 42.98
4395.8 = 38.19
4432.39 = 35.96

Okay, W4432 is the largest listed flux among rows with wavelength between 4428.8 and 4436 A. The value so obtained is 47.7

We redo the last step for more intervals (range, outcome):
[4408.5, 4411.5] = 42.98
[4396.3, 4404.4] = 46.82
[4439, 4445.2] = 47.9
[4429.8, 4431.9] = 38.74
